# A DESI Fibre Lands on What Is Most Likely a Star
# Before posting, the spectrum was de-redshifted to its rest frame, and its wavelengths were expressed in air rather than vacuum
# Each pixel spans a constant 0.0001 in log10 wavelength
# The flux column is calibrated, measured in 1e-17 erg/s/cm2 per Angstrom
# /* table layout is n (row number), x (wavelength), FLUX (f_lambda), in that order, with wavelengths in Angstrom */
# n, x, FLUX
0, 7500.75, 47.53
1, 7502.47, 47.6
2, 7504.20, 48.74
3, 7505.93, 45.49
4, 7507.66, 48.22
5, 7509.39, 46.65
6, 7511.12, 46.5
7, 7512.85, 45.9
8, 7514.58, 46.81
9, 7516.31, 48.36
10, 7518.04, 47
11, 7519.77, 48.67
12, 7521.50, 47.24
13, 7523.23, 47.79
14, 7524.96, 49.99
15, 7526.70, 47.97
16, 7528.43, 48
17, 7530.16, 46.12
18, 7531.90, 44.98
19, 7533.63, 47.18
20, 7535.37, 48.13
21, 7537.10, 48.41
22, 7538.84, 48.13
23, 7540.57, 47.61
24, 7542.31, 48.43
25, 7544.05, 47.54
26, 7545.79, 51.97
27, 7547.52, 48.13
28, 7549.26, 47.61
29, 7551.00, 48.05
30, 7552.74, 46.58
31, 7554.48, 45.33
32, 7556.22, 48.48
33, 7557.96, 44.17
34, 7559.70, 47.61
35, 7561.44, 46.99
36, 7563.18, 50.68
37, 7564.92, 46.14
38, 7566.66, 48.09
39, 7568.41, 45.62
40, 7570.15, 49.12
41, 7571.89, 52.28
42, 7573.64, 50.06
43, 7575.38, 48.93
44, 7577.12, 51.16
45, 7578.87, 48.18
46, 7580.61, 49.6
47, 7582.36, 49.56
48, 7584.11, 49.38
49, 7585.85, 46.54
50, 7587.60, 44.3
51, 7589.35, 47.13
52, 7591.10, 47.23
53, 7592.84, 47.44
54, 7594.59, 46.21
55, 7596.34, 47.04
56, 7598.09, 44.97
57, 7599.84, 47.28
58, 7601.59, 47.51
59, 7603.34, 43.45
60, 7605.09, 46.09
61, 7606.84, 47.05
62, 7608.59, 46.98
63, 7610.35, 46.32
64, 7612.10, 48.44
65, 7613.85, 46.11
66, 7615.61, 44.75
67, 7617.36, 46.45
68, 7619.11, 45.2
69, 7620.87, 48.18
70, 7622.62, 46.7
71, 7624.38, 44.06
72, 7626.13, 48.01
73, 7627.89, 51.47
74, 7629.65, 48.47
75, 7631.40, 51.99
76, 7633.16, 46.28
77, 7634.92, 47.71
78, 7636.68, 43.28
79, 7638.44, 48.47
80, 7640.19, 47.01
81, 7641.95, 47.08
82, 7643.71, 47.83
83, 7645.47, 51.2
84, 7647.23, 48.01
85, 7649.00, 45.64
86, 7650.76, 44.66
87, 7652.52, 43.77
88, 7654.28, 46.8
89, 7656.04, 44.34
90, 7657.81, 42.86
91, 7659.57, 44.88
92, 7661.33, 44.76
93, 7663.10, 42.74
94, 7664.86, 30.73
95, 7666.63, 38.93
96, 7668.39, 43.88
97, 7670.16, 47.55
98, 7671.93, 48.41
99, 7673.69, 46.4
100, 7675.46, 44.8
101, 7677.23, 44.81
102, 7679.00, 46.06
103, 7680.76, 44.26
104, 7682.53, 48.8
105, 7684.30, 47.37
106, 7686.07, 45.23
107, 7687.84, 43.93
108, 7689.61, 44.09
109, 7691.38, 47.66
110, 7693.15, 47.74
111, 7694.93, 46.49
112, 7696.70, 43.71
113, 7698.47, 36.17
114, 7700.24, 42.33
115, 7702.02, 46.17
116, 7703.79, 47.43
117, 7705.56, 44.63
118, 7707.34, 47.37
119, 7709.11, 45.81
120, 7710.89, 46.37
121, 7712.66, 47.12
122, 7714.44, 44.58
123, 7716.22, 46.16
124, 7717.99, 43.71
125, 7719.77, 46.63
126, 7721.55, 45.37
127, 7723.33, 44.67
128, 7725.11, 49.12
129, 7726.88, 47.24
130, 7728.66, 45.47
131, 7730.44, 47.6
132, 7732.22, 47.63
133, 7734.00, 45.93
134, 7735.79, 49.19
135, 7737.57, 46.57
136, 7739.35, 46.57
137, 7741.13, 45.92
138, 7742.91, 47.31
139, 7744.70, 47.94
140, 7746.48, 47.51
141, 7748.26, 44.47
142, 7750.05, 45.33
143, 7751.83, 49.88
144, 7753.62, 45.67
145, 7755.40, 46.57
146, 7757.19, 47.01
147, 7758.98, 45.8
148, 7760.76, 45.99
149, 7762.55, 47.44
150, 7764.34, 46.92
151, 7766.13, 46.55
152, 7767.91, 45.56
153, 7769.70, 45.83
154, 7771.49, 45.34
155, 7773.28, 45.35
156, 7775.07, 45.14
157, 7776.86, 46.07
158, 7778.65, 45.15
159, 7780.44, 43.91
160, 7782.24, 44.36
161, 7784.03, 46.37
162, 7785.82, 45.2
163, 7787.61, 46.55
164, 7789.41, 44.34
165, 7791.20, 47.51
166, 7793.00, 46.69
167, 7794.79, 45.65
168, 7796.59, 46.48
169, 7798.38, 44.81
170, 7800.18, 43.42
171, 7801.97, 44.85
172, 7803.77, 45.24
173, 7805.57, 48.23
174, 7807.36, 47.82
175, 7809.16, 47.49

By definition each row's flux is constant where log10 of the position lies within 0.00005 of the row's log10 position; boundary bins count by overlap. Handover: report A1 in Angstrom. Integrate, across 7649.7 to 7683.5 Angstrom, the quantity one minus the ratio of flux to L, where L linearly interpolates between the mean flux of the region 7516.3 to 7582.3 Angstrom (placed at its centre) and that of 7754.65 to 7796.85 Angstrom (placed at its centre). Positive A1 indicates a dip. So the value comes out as 2.0 Angstrom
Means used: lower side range 48.1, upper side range 45.9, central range 44.2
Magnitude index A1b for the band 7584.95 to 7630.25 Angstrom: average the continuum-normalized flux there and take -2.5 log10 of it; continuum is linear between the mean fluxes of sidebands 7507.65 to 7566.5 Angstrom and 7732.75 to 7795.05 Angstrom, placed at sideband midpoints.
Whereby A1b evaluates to 0.01 mag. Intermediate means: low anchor 47.6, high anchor 46.2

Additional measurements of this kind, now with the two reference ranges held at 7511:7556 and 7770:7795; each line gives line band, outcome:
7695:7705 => 0.07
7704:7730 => 0.00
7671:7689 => 0.01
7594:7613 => 0.01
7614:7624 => 0.02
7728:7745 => -0.02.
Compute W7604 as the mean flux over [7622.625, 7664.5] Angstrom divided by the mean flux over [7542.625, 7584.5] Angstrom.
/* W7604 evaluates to 1.0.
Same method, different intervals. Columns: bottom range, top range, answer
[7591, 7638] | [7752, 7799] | 0.98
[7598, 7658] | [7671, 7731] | 0.98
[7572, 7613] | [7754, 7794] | 0.97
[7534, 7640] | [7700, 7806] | 0.97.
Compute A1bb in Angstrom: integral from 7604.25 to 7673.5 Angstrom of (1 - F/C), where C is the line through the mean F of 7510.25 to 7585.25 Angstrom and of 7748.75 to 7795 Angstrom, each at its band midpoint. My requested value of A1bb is 1.8 Angstrom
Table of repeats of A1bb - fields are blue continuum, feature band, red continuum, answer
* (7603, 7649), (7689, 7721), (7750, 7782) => 0.9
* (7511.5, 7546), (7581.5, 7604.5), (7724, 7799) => 0.3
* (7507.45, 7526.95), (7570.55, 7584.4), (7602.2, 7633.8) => -0.8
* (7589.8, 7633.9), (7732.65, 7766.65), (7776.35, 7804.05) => -0.8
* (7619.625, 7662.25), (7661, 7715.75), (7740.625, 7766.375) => 2.4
